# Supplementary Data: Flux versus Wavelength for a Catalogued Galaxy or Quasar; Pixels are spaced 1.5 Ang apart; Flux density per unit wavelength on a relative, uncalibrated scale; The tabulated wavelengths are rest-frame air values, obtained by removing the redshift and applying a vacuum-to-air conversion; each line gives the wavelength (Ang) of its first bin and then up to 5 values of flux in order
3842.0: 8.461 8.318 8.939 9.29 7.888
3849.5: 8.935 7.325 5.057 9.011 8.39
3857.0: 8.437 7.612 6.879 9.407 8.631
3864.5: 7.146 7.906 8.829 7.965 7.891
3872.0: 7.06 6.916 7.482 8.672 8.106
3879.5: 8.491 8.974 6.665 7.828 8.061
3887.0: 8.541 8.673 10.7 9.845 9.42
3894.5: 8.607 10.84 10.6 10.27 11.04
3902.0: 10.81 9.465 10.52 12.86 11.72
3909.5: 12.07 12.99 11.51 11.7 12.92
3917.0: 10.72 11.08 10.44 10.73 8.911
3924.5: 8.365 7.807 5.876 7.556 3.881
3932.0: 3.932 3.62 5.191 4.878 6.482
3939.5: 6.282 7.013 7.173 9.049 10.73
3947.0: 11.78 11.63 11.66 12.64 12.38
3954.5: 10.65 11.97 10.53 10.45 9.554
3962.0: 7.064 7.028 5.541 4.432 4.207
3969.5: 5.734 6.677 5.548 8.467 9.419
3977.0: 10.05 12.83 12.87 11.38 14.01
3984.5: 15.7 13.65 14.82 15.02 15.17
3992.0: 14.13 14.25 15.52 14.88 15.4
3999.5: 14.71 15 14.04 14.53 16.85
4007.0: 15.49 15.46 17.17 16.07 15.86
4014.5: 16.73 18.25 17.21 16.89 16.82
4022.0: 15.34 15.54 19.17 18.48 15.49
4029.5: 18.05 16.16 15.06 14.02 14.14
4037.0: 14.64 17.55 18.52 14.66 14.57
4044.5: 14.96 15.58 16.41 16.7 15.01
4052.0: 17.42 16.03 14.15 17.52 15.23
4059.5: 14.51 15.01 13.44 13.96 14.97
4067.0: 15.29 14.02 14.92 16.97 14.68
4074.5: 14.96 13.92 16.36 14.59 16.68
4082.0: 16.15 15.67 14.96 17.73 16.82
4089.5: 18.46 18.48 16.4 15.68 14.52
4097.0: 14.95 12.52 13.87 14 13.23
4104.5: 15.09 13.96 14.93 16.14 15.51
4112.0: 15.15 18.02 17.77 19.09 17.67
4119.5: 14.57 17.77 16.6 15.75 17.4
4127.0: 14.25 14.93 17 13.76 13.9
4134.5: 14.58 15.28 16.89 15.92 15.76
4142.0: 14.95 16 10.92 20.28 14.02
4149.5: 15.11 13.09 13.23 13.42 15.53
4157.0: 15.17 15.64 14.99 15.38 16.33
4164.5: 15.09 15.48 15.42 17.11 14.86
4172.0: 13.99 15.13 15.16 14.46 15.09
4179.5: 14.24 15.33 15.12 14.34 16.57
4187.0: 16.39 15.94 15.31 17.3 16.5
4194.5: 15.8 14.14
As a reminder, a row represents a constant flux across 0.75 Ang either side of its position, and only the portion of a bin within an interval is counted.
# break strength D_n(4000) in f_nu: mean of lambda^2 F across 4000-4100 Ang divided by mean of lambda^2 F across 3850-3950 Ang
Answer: 1.9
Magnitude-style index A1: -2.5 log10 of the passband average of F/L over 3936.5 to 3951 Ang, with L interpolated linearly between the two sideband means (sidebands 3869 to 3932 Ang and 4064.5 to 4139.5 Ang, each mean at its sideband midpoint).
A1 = 0.20 mag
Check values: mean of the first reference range 9.35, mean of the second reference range 15.6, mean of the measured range 8.93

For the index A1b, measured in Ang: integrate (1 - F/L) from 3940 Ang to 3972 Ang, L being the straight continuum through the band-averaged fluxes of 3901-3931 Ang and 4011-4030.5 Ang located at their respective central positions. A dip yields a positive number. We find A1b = 9.4 Ang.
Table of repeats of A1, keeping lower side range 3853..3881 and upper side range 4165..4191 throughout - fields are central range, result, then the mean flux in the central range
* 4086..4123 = -0.17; 15.9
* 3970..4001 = -0.17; 12.7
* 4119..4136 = -0.10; 15.5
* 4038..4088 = -0.23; 15.6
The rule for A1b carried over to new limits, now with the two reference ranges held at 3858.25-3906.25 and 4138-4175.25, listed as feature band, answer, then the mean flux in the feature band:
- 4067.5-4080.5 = -1.9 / 15.2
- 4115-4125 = -1.9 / 17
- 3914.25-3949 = 6.3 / 8.12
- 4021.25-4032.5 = -4.3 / 16.8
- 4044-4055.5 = -2.9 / 15.8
